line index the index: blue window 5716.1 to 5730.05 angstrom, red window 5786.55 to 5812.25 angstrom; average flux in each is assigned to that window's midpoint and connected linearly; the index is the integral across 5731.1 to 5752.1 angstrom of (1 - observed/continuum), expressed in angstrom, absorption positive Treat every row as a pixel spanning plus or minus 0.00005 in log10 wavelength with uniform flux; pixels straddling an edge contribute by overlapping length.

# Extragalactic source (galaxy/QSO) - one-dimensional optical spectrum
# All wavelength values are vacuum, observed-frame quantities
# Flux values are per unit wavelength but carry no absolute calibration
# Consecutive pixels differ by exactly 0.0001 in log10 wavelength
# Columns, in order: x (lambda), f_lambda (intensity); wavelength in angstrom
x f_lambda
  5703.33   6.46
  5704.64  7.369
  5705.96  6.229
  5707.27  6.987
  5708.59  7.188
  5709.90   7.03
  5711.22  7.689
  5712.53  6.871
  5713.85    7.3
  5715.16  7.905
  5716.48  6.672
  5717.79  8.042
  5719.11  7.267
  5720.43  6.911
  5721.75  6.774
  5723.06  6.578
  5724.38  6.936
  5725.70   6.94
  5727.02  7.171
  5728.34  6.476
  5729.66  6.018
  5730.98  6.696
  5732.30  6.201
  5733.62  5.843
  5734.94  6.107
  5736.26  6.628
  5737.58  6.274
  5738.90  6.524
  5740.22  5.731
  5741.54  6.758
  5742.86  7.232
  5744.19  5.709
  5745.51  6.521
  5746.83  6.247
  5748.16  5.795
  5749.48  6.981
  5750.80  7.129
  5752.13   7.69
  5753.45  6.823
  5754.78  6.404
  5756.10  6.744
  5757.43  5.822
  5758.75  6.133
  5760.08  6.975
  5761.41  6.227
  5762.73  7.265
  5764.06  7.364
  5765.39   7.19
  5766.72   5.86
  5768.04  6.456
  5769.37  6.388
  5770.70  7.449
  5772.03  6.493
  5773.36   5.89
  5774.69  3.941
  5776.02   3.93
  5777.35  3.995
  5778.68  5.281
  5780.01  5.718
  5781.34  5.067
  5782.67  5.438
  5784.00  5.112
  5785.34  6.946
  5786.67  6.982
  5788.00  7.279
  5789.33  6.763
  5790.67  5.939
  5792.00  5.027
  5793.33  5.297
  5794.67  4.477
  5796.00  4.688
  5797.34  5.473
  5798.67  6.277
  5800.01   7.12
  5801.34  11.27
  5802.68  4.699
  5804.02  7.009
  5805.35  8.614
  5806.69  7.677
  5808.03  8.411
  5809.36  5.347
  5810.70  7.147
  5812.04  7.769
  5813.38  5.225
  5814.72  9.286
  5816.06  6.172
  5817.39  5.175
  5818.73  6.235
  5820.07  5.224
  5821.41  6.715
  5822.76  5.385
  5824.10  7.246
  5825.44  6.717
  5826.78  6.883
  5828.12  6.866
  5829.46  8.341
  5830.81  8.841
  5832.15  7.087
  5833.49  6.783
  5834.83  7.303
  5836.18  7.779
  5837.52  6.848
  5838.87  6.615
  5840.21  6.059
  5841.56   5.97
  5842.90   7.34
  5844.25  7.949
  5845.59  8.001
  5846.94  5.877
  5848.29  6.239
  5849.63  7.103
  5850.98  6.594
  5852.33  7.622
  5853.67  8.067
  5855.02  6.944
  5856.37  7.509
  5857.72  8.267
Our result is 1.3 angstrom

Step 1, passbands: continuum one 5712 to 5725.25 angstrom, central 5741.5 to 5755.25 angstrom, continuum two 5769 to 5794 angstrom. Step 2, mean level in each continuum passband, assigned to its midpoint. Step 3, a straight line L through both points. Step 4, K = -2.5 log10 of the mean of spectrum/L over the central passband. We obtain -0.03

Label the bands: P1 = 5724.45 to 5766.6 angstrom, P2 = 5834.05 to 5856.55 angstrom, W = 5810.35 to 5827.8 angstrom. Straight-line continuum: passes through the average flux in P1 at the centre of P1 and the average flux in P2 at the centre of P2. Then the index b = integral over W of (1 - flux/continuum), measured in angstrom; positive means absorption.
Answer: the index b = 0.9 angstrom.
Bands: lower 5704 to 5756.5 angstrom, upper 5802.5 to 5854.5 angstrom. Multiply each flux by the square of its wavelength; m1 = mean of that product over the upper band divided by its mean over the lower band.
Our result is 1.06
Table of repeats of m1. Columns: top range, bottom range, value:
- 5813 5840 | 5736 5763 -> 1.07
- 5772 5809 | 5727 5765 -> 0.95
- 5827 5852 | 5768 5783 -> 1.33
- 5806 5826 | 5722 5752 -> 1.05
